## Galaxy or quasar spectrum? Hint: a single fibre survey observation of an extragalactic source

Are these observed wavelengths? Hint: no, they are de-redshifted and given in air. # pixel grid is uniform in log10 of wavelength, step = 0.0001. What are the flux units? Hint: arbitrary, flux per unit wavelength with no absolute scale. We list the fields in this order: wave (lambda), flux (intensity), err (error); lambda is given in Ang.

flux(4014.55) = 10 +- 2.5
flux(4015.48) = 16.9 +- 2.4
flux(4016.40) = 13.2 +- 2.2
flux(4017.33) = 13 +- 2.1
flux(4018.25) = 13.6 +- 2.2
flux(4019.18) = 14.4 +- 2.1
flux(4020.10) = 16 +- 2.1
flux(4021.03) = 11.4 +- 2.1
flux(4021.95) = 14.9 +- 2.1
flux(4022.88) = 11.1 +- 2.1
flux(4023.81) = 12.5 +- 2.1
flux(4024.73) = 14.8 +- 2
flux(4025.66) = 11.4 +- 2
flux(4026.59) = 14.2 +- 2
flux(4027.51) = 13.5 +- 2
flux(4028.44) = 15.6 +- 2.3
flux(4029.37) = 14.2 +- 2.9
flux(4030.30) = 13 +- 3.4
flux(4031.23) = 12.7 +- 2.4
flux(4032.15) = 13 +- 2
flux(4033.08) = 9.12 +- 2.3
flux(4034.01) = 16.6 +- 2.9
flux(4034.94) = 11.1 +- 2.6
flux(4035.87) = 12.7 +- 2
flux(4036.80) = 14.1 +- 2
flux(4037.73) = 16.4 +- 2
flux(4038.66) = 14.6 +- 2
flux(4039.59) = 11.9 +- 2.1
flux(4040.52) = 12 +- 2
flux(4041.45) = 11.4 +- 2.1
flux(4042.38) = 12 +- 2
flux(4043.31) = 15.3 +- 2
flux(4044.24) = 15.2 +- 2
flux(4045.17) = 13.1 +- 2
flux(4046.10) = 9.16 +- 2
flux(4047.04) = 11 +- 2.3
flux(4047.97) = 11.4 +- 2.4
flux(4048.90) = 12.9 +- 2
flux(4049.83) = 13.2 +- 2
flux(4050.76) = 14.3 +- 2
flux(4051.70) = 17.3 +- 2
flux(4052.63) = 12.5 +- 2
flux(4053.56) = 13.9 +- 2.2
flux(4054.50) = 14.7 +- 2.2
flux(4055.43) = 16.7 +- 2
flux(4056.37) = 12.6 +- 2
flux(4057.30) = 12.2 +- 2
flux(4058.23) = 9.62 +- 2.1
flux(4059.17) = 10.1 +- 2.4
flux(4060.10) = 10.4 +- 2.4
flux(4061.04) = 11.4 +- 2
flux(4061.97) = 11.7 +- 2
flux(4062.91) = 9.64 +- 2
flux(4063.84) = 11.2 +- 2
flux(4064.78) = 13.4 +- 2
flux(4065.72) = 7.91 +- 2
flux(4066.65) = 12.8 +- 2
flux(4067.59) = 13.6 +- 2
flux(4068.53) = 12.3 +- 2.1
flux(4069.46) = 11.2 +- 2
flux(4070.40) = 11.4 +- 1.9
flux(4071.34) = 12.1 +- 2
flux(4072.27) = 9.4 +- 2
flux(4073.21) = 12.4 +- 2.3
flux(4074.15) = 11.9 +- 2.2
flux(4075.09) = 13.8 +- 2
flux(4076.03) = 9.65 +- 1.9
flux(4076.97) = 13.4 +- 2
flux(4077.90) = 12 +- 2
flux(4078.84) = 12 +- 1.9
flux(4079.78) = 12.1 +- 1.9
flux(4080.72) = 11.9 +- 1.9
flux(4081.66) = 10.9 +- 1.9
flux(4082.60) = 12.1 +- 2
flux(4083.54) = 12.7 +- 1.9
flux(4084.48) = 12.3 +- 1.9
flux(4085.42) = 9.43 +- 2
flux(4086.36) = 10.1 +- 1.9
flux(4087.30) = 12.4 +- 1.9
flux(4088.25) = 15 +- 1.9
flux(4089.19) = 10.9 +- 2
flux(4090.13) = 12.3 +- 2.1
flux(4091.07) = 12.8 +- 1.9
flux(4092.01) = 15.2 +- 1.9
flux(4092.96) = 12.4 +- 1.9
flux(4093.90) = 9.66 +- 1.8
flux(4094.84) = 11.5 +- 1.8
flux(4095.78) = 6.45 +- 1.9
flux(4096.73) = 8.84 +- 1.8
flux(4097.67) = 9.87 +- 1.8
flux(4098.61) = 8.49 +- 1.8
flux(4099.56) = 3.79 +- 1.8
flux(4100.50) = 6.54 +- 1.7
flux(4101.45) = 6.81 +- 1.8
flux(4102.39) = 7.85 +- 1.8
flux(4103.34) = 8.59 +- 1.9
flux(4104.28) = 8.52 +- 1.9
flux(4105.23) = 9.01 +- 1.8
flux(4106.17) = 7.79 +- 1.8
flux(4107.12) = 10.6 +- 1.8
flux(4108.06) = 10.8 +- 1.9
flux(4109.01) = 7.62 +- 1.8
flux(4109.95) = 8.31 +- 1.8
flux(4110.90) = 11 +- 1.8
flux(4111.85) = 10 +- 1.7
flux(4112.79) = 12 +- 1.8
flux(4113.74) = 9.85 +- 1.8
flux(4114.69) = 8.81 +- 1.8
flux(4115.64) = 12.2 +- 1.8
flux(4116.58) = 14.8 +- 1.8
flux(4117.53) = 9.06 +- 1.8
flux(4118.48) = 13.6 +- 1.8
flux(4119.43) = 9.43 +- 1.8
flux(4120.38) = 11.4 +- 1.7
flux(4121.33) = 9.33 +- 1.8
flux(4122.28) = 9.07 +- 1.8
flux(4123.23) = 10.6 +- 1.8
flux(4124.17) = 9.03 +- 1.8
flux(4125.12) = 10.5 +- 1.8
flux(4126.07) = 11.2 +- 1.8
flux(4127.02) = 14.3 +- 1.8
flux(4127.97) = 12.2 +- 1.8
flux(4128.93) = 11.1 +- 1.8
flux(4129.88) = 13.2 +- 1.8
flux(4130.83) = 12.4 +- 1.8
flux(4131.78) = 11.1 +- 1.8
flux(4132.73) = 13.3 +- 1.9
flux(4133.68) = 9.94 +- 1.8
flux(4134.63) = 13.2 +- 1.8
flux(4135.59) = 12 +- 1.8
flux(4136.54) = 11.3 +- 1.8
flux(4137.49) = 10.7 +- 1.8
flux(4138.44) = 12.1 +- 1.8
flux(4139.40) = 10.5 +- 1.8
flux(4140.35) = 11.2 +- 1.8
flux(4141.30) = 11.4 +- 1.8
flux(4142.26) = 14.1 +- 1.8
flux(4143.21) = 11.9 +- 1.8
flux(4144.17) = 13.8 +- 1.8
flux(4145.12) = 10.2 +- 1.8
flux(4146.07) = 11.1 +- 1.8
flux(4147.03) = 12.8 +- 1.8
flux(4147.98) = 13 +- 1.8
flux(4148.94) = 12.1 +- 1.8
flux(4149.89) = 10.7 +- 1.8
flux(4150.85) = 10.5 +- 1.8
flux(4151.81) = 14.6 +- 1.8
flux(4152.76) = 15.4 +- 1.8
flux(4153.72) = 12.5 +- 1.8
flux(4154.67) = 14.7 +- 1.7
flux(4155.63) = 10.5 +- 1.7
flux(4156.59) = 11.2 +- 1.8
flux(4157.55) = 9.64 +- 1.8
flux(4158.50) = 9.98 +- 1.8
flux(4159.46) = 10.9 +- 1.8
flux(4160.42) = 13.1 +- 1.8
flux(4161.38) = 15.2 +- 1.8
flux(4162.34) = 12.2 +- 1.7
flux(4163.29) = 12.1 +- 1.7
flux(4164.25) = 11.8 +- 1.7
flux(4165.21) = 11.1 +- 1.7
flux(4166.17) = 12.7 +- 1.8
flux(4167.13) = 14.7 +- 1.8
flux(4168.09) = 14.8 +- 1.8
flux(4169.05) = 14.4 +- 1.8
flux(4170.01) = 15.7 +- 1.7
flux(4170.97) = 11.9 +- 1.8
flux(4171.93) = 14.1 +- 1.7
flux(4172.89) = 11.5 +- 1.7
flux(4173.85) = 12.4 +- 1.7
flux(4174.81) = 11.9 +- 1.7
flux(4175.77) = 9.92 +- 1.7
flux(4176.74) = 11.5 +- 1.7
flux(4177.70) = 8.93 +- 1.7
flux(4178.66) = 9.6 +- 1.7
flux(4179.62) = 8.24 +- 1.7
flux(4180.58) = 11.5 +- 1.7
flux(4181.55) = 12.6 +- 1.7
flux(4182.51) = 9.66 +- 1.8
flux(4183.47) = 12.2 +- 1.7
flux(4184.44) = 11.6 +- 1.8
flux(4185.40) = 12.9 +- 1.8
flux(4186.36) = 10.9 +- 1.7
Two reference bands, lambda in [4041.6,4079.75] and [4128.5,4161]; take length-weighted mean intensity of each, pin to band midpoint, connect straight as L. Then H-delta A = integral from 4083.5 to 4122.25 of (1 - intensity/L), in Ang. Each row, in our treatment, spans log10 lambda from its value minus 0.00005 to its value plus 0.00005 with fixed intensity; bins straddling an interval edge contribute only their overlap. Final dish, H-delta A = 6.25 Ang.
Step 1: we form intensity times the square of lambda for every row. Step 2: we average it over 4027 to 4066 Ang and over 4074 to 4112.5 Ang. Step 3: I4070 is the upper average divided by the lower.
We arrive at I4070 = 0.84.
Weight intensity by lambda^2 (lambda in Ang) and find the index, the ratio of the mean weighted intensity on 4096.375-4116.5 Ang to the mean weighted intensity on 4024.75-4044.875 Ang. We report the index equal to 0.70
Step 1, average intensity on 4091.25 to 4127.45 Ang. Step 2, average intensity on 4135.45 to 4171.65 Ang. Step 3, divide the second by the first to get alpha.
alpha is 1.2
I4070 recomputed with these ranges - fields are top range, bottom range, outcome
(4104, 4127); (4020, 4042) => 0.81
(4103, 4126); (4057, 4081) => 0.90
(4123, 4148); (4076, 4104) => 1.14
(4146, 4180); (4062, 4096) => 1.08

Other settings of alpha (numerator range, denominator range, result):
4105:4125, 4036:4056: 0.76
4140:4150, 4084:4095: 1.01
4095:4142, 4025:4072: 0.81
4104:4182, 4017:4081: 0.91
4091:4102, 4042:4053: 0.70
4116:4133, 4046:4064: 0.92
